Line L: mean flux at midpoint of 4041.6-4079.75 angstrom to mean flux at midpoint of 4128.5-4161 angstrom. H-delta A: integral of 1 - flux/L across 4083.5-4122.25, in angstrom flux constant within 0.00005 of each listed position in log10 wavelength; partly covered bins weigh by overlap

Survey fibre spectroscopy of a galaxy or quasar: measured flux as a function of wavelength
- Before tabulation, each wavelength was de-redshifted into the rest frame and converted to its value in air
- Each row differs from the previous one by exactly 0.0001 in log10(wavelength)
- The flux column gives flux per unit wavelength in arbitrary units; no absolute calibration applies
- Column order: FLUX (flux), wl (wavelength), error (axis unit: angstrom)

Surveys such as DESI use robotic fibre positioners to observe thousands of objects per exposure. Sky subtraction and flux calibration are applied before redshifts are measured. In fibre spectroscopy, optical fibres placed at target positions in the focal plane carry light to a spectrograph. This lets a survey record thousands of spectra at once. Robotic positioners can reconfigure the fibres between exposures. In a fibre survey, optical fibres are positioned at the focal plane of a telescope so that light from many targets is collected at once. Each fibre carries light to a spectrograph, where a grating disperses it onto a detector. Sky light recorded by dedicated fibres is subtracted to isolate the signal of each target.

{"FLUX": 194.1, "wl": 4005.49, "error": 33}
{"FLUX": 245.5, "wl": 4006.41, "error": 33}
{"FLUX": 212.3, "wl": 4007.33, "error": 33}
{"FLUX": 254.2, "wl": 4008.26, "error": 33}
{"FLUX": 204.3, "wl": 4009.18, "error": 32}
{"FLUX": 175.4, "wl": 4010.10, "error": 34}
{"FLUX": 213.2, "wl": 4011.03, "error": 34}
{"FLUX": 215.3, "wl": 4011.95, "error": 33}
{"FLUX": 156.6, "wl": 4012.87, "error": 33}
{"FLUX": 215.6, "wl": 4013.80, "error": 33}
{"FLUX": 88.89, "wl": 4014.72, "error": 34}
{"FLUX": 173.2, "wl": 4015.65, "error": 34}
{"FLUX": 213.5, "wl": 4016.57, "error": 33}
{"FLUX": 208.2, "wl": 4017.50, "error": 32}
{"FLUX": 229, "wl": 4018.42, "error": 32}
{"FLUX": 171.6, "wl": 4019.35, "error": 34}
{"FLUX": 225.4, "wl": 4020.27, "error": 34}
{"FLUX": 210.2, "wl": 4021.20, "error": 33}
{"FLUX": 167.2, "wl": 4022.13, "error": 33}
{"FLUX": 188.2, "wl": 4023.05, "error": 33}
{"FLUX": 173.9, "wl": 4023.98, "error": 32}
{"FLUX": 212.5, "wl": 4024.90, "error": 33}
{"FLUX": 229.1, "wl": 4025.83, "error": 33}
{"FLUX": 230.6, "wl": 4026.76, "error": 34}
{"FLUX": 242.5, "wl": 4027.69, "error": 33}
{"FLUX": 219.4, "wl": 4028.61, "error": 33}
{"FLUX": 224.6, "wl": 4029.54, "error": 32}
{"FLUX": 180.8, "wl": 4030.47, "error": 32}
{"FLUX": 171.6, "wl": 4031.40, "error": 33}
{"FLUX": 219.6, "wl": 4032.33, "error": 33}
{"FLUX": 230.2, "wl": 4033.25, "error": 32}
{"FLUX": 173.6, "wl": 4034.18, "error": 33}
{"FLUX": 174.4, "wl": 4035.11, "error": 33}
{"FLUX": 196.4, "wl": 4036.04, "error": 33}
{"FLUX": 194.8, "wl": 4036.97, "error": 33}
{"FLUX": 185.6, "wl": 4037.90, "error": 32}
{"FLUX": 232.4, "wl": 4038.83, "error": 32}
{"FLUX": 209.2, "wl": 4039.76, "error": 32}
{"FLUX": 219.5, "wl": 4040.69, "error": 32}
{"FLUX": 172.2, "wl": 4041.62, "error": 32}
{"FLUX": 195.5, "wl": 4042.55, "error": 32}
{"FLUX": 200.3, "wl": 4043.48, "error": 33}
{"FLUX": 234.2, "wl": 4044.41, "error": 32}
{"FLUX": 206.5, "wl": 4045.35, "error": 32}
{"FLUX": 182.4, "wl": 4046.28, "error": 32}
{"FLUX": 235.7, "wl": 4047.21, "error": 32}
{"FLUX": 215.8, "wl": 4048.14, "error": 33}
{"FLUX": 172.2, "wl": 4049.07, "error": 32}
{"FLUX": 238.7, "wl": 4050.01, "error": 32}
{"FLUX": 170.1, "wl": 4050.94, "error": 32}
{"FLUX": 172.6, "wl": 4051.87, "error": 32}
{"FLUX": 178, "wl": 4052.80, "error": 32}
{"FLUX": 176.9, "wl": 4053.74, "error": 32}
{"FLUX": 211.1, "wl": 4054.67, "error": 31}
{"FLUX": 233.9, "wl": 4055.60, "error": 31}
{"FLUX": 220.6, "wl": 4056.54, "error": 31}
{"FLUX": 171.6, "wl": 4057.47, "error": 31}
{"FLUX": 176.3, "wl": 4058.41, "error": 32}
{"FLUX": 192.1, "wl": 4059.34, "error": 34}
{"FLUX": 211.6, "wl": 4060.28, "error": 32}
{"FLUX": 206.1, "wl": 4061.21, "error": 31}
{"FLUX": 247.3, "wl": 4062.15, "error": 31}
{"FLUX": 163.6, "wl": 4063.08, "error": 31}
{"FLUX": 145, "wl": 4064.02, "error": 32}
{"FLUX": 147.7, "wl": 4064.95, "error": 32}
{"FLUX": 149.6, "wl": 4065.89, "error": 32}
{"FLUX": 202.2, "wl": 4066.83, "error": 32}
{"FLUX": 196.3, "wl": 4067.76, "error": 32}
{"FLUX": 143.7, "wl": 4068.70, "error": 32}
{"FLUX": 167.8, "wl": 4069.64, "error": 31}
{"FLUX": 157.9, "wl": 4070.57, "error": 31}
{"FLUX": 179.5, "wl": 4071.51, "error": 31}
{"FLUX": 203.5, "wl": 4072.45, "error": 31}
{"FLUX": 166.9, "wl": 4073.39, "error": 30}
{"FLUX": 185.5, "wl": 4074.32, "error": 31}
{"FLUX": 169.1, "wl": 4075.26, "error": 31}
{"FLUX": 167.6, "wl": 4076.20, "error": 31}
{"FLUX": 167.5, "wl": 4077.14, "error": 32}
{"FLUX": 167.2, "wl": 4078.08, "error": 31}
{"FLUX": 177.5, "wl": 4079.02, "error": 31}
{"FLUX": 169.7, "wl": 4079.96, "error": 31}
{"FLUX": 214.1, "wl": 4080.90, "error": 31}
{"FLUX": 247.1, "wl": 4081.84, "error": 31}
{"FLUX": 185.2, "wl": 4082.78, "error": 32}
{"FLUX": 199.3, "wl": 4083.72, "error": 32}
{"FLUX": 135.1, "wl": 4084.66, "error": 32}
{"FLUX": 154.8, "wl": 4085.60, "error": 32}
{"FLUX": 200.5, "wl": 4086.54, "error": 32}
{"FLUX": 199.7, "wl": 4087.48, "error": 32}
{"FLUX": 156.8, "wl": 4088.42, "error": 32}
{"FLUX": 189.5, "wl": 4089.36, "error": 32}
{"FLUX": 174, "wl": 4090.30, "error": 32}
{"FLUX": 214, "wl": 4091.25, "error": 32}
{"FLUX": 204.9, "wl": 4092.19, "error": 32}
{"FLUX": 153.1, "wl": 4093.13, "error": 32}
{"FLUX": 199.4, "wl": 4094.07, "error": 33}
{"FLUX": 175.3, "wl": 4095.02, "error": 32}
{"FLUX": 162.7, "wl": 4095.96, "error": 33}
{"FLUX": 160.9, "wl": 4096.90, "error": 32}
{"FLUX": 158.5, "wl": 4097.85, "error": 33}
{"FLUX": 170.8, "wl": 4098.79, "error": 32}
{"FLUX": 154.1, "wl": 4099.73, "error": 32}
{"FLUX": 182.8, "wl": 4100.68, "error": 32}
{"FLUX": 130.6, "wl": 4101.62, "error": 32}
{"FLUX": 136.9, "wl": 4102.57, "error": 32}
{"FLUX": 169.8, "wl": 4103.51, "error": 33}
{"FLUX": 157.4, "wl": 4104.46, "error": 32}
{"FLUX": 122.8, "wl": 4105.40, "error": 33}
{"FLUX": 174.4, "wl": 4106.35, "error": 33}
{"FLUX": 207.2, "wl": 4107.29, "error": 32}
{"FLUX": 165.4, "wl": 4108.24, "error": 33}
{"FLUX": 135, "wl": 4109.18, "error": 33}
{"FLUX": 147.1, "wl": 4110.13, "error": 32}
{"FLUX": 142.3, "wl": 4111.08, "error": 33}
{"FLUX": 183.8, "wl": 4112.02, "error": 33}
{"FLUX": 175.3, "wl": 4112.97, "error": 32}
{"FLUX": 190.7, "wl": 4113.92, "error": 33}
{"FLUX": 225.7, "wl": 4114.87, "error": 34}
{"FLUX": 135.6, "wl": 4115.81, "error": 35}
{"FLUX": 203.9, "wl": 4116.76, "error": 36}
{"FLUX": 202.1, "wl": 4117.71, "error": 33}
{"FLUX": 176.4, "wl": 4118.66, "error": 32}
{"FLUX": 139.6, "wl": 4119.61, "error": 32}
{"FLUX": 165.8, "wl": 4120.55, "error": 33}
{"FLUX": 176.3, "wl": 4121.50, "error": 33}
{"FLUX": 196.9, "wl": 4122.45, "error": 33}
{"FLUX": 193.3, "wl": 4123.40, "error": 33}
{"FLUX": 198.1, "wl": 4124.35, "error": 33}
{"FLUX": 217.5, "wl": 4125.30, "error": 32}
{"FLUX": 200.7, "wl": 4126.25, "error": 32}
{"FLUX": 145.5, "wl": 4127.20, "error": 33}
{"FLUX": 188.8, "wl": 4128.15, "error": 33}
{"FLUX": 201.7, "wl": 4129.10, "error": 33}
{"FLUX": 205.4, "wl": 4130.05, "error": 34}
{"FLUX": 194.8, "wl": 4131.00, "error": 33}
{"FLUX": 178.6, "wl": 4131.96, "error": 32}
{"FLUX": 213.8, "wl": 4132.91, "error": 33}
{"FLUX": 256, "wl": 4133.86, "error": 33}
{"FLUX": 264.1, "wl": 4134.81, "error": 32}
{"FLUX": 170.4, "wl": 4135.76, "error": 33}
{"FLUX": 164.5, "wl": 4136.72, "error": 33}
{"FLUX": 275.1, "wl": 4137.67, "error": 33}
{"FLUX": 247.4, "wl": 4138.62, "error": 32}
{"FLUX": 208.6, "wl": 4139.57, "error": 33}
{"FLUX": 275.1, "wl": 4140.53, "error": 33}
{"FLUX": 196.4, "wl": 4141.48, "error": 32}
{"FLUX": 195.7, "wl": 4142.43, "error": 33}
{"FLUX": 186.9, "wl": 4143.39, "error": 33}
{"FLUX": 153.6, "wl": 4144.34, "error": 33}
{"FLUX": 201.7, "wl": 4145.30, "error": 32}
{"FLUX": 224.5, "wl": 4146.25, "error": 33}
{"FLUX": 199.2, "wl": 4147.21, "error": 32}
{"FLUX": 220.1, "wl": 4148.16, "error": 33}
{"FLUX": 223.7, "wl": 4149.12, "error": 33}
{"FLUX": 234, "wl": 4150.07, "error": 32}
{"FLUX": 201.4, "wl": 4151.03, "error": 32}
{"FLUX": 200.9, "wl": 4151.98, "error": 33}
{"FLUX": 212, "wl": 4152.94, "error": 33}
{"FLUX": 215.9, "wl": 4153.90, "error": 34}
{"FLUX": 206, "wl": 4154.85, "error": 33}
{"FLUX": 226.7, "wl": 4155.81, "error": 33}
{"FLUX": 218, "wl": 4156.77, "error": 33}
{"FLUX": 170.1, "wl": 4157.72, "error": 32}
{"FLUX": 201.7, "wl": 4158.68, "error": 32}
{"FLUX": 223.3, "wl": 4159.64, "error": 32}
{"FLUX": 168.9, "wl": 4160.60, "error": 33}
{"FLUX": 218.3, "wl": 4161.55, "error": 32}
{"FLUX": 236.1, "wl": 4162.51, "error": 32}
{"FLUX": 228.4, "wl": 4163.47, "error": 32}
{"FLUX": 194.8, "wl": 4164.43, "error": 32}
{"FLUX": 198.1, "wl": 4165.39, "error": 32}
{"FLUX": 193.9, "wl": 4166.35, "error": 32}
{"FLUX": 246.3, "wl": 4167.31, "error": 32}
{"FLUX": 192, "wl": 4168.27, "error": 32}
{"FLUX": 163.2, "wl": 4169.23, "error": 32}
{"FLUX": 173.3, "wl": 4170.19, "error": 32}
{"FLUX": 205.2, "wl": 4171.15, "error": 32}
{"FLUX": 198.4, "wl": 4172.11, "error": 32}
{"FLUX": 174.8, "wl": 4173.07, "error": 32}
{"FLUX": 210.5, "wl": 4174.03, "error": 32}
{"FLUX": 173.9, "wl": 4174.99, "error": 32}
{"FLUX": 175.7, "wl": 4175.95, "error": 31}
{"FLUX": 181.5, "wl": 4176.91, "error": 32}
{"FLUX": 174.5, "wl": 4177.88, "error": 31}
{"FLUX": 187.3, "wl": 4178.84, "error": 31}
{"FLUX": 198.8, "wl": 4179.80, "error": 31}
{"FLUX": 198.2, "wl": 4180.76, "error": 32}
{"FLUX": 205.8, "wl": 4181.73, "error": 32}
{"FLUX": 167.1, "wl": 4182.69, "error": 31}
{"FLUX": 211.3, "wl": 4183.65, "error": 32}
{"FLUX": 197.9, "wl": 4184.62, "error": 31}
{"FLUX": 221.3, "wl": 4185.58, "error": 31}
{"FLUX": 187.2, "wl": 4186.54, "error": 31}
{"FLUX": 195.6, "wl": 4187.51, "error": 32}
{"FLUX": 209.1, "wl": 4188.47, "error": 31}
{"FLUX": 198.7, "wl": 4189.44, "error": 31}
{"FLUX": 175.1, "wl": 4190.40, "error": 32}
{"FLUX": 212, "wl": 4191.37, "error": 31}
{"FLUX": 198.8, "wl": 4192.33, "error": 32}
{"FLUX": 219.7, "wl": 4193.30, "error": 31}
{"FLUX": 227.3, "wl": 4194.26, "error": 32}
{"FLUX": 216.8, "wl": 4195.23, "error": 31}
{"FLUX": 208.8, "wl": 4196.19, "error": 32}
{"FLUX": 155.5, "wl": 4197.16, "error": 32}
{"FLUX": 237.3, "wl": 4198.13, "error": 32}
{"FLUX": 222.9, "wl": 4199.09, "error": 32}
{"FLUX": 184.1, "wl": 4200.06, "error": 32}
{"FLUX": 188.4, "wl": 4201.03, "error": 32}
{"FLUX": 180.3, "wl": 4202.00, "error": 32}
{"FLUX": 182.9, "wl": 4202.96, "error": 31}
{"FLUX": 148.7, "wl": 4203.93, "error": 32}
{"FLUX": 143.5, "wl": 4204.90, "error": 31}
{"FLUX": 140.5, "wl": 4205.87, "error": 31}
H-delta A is 5.4 angstrom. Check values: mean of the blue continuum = 187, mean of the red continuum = 210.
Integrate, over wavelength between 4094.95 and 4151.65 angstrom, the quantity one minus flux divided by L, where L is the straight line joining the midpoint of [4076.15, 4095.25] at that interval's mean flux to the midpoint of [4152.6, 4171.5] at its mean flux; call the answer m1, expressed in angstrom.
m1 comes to 1.9 angstrom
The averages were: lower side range 184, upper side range 205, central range 188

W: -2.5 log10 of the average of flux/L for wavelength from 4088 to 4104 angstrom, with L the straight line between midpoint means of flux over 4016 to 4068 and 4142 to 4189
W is 0.17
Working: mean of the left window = 199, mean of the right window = 200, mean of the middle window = 170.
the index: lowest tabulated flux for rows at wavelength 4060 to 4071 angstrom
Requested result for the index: 143.7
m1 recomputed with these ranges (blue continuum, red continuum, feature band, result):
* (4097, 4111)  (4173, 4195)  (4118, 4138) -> -3.1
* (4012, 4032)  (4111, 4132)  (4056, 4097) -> 1.9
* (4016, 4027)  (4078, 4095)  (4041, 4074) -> 0.7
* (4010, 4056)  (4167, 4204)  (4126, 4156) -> -1.9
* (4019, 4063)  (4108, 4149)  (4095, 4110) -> 2.8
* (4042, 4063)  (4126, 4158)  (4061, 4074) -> 1.7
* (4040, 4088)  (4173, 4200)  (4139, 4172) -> -1.8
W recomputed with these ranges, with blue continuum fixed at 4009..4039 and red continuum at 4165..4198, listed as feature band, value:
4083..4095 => 0.09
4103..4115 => 0.18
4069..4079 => 0.14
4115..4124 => 0.10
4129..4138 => -0.08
